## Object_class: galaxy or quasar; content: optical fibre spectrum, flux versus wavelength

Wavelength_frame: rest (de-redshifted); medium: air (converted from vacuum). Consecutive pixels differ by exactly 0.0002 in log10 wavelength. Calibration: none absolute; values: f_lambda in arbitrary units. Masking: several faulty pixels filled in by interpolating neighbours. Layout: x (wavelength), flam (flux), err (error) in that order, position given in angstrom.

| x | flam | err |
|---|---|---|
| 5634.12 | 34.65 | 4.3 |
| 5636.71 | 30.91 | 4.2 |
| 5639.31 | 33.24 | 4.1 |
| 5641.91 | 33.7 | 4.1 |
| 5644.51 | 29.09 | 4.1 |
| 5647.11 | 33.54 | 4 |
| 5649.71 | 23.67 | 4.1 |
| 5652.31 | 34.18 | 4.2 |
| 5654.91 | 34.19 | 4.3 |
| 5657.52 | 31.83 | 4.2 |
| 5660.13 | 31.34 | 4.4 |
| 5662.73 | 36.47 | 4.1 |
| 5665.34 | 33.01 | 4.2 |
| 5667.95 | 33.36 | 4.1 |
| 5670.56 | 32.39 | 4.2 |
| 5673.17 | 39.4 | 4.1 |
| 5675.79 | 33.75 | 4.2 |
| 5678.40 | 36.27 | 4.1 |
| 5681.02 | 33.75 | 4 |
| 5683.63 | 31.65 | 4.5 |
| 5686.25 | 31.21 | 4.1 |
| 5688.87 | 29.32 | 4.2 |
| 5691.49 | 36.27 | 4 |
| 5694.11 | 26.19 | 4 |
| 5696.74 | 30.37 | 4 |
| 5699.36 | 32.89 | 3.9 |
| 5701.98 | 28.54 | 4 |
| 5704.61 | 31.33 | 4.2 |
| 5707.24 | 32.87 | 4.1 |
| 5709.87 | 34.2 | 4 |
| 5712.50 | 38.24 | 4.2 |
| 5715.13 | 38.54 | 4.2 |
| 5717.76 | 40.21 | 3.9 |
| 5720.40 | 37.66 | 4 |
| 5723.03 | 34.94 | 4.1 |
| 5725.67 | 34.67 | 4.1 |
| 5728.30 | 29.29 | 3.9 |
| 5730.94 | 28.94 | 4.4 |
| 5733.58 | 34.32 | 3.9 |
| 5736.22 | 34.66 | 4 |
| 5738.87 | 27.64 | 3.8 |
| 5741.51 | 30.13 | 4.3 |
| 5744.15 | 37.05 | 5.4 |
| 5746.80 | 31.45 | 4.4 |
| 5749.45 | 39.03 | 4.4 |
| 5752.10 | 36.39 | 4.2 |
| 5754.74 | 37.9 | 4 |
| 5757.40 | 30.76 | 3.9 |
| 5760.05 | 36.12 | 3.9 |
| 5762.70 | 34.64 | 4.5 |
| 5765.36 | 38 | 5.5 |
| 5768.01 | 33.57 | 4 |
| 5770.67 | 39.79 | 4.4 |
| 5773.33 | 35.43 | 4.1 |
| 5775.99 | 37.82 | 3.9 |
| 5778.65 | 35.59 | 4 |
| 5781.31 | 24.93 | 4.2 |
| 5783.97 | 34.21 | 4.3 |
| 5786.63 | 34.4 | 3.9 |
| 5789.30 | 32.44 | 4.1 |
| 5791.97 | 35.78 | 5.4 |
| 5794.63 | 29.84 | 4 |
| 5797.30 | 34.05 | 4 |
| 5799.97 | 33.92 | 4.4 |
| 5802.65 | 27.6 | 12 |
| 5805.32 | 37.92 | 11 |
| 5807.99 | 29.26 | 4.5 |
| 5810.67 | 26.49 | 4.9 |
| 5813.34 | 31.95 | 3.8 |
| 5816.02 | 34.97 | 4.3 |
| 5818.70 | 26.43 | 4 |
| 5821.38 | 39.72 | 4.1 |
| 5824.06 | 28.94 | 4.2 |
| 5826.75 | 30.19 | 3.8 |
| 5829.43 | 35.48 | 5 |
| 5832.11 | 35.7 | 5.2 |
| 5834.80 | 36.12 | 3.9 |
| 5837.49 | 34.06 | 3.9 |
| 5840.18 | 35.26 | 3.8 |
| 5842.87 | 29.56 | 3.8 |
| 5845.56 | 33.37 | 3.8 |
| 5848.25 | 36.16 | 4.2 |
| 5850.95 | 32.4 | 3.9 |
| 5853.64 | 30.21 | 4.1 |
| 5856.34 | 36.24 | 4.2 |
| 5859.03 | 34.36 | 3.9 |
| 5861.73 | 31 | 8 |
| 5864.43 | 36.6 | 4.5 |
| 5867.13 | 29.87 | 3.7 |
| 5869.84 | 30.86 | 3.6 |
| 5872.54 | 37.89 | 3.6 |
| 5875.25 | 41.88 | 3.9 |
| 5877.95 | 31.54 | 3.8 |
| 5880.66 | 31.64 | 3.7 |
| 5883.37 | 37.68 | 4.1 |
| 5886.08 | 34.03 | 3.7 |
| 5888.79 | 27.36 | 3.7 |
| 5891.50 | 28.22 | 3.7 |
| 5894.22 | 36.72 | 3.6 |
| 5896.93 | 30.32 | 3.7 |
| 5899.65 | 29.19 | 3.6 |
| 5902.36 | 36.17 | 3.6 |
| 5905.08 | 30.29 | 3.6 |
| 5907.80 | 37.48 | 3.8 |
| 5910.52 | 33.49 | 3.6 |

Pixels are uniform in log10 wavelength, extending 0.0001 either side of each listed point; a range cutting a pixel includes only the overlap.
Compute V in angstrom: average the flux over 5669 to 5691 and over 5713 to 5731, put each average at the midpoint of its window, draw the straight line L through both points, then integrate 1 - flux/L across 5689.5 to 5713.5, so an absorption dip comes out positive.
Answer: 1.7 angstrom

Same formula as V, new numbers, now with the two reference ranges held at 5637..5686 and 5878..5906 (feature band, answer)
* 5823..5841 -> -0.74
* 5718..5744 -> -0.22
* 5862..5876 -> -1.11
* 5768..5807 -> -1.51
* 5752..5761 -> -0.68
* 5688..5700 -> 0.69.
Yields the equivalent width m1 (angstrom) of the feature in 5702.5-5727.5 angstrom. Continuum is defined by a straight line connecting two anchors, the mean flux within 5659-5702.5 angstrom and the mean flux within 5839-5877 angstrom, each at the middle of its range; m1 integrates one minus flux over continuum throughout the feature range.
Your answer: -1.9 angstrom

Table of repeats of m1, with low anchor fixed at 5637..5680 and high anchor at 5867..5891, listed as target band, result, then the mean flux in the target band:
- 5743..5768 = -1.71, 35.6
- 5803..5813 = 0.75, 31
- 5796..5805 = 0.24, 32.5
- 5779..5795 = 0.53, 32.3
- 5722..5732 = 0.38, 32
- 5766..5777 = -1.11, 36.7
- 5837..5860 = 0.05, 33.5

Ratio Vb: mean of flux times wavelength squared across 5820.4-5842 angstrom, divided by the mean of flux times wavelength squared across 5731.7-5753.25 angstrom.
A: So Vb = 1.05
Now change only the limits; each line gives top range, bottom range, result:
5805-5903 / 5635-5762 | 1.05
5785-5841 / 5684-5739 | 1.03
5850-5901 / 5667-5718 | 1.05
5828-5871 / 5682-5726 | 1.06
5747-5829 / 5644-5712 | 1.07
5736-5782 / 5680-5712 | 1.12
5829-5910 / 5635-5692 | 1.10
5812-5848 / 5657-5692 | 1.05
